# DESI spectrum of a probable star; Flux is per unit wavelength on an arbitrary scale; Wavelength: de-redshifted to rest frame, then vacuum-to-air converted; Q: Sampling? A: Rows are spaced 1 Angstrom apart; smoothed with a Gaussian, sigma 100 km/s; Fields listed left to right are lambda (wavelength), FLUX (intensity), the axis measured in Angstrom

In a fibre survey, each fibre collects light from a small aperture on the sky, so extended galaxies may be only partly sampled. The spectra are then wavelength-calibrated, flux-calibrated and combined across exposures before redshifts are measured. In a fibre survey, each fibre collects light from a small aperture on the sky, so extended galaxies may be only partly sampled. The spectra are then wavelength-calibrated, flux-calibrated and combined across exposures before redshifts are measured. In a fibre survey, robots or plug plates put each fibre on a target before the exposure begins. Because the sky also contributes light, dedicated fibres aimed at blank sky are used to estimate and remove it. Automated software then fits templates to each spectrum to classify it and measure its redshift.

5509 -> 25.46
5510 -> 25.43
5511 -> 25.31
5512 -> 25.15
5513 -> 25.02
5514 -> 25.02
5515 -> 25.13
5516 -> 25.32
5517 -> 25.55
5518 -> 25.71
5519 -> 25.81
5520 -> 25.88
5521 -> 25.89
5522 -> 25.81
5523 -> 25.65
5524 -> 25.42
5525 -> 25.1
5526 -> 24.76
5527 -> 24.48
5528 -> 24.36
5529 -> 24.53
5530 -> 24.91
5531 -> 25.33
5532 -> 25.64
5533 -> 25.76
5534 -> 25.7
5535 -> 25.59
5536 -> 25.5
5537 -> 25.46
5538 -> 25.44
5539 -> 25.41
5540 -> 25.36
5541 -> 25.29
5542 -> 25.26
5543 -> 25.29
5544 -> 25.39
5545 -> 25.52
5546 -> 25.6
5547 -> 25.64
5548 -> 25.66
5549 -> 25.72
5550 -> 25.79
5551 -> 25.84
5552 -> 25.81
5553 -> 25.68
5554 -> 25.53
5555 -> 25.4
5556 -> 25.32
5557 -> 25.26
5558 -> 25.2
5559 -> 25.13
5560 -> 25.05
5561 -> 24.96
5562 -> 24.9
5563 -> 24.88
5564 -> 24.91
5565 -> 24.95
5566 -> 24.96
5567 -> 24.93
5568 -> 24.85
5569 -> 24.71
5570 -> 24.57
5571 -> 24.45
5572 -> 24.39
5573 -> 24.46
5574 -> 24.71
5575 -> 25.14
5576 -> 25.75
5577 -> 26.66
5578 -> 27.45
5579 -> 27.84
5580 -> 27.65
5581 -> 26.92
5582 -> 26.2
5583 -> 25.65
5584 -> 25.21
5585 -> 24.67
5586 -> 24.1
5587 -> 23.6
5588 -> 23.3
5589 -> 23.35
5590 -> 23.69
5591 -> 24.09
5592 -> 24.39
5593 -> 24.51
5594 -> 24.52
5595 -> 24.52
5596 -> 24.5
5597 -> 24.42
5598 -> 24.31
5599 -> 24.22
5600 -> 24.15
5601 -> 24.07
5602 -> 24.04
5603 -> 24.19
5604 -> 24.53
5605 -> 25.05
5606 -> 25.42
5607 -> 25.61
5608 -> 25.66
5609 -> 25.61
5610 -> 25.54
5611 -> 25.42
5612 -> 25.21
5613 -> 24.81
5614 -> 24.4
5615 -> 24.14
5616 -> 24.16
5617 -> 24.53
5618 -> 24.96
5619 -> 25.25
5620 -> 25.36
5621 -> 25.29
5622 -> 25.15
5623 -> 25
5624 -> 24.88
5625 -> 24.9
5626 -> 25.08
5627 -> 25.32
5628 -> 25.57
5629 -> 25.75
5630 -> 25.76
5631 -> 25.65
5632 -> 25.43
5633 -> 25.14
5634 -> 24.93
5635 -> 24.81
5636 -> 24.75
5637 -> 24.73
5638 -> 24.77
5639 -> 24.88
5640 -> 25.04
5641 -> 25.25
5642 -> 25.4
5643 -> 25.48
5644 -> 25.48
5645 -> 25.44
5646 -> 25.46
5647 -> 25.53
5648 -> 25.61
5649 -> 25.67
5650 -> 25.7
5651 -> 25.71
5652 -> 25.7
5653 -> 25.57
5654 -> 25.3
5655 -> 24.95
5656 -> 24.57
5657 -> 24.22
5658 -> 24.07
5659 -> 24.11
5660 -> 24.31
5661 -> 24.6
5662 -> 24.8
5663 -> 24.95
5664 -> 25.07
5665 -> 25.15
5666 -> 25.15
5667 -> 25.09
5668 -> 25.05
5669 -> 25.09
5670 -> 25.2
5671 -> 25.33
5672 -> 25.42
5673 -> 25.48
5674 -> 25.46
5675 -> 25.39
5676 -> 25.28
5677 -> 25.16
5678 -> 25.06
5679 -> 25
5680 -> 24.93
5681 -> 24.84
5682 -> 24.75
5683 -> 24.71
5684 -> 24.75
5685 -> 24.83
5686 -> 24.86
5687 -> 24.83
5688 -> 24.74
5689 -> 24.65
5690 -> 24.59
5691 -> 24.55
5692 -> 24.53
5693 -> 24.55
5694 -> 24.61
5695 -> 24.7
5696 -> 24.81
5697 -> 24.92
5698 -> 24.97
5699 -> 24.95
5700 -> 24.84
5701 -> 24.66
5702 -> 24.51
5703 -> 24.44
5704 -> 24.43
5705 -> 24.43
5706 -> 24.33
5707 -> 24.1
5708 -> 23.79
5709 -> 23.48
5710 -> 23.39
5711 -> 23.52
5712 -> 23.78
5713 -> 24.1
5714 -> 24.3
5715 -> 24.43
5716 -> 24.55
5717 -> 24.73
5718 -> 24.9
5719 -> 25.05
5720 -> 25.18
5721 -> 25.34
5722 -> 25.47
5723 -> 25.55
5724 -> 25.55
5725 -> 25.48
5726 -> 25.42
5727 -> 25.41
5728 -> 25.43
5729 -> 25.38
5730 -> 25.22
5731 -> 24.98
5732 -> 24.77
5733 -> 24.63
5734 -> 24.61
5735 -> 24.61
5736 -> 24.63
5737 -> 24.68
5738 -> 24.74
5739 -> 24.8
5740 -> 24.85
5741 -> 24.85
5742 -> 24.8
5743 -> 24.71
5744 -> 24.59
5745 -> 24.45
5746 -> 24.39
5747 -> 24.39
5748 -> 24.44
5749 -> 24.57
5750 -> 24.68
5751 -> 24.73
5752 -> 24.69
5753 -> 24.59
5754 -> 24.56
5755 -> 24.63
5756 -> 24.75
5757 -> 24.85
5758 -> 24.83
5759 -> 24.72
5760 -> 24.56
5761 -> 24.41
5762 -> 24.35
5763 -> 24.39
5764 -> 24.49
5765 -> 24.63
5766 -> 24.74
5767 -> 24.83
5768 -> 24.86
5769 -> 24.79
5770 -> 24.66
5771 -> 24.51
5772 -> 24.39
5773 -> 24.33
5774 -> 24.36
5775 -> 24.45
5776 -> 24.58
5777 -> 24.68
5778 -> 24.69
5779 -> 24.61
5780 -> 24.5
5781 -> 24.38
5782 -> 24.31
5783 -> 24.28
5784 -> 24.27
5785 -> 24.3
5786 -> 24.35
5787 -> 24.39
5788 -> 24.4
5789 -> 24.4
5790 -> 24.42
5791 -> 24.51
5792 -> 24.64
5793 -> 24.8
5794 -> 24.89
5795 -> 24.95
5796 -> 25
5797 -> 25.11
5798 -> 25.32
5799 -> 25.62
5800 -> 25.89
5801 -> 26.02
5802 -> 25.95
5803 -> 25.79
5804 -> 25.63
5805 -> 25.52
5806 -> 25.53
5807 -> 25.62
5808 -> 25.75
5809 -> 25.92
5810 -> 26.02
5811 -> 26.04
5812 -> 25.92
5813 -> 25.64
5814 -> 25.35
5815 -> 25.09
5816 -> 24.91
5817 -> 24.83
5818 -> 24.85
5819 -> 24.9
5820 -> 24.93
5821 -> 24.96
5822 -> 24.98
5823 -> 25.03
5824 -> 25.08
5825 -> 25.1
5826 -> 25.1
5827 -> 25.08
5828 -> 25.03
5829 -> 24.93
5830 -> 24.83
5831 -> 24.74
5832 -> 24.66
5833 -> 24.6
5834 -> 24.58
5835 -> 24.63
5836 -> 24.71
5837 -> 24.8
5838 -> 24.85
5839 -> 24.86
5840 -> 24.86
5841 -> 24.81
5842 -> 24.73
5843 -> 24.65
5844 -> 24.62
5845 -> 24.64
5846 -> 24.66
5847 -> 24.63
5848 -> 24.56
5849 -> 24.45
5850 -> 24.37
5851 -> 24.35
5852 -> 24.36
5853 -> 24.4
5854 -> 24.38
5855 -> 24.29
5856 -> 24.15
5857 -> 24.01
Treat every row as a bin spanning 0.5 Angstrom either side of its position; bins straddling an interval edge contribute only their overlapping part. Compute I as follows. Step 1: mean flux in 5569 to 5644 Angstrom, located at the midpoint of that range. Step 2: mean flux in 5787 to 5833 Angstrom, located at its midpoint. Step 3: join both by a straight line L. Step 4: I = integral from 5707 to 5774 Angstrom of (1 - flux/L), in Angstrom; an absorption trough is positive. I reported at 1.2 Angstrom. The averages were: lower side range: 25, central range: 24.7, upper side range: 25.2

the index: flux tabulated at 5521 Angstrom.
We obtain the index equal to 25.89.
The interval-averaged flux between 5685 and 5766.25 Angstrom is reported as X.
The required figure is 24.7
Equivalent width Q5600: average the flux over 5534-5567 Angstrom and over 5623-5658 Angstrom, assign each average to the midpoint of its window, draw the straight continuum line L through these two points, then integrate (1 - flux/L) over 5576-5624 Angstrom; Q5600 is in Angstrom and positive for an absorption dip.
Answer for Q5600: 0.6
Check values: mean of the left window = 25.4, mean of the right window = 25.2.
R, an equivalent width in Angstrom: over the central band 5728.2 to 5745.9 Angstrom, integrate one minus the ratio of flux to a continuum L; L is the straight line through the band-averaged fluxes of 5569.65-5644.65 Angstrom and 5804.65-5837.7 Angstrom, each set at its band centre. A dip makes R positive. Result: 0.2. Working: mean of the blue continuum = 25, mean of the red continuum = 25.1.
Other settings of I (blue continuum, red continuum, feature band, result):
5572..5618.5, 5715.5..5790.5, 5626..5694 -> -0.6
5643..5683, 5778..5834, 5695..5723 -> 0.6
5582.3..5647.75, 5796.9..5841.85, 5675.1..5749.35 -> 0.9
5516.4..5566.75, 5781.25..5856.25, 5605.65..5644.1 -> 0.1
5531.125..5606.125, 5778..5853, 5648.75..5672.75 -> 0.0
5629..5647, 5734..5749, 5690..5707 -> 0.2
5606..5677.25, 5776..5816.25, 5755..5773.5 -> 0.4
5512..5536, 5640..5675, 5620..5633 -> -0.1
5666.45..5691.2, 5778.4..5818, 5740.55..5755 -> 0.3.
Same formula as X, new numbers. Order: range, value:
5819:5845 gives 24.8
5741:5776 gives 24.6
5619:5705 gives 25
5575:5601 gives 25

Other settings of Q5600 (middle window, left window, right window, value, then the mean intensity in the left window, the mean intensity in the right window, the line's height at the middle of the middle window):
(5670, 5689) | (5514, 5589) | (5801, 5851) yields 0.1 Angstrom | 25.3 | 25.1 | 25.2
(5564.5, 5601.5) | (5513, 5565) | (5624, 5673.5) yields 0.5 Angstrom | 25.4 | 25.1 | 25.3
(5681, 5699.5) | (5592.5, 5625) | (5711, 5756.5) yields 0.0 Angstrom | 24.8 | 24.8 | 24.8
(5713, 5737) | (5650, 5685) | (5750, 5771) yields -0.2 Angstrom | 25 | 24.7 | 24.8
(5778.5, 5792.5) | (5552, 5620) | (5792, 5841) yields 0.4 Angstrom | 25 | 25.2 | 25.2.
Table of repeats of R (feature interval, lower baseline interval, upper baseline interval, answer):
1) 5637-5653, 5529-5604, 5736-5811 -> -0.25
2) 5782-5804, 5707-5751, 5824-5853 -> -0.18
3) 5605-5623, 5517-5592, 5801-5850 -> 0.10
